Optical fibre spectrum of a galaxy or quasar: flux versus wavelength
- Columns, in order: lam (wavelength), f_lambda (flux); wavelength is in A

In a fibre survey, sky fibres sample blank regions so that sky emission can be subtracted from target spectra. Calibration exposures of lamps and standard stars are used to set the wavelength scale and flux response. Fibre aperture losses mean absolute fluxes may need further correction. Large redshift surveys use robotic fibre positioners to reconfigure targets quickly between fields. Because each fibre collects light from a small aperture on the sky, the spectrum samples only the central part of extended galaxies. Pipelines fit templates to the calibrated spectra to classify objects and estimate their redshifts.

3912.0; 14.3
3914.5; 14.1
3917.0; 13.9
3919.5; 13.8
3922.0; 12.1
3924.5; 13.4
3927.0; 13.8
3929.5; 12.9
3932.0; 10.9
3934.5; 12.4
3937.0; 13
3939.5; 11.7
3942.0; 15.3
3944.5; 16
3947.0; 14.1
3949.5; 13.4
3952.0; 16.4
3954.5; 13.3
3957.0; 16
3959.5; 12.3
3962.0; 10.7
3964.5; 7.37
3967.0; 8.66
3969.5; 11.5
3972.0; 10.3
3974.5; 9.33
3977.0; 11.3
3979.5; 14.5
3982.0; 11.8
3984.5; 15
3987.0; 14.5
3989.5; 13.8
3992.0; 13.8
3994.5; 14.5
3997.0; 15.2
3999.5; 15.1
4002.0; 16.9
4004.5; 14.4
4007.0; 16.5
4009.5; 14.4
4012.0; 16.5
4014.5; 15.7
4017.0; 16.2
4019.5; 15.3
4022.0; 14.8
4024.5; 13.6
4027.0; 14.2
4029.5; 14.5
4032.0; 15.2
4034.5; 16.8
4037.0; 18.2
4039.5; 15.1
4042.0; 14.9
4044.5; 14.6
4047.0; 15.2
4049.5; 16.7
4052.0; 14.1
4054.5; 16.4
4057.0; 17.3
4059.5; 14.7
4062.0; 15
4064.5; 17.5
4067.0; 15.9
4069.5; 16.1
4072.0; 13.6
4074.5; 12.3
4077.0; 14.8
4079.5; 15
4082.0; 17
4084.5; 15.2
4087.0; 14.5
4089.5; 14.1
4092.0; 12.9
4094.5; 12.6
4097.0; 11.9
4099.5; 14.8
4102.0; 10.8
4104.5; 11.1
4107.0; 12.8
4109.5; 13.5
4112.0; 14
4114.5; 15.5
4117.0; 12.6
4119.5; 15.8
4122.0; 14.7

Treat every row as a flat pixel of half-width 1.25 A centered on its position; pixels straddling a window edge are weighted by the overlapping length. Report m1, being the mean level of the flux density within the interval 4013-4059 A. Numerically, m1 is 15.5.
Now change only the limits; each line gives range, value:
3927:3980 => 12.4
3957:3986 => 11.4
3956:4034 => 13.7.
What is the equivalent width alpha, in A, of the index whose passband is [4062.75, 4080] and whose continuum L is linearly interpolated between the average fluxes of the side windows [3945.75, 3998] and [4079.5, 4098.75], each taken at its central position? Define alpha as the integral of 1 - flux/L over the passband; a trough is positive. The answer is -1.4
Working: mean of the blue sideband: 12.7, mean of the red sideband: 14.1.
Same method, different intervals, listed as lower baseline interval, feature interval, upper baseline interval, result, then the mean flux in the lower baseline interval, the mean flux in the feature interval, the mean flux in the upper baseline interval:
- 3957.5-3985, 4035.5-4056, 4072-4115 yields -4.8 A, 11.2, 15.7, 13.7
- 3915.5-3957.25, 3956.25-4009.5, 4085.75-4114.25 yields 1.7 A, 13.6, 13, 13.1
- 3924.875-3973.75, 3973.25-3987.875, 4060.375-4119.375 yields 0.3 A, 12.6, 12.7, 14.1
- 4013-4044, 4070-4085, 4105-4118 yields -0.4 A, 15.4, 14.7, 13.6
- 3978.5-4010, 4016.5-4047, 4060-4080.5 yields -0.9 A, 14.7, 15.3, 15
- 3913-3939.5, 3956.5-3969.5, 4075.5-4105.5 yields 2.4 A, 13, 10.8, 13.7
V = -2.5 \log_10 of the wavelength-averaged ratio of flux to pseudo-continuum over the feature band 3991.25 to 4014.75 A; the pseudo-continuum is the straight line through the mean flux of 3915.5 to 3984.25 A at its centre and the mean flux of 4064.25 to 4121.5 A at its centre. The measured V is -0.16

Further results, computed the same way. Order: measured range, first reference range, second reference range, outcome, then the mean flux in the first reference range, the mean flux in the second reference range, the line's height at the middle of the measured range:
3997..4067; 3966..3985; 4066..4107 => -0.222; 11.5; 13.9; 12.7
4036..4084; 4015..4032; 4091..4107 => -0.137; 14.8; 12.4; 13.6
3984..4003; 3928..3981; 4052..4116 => -0.140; 12.4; 14.4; 13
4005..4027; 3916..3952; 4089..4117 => -0.155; 13.4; 13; 13.2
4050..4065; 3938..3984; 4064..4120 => -0.160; 12.5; 14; 13.6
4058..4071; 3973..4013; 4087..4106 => -0.199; 14.2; 12.7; 13.2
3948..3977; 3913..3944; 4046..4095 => 0.160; 13.2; 15.1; 13.6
